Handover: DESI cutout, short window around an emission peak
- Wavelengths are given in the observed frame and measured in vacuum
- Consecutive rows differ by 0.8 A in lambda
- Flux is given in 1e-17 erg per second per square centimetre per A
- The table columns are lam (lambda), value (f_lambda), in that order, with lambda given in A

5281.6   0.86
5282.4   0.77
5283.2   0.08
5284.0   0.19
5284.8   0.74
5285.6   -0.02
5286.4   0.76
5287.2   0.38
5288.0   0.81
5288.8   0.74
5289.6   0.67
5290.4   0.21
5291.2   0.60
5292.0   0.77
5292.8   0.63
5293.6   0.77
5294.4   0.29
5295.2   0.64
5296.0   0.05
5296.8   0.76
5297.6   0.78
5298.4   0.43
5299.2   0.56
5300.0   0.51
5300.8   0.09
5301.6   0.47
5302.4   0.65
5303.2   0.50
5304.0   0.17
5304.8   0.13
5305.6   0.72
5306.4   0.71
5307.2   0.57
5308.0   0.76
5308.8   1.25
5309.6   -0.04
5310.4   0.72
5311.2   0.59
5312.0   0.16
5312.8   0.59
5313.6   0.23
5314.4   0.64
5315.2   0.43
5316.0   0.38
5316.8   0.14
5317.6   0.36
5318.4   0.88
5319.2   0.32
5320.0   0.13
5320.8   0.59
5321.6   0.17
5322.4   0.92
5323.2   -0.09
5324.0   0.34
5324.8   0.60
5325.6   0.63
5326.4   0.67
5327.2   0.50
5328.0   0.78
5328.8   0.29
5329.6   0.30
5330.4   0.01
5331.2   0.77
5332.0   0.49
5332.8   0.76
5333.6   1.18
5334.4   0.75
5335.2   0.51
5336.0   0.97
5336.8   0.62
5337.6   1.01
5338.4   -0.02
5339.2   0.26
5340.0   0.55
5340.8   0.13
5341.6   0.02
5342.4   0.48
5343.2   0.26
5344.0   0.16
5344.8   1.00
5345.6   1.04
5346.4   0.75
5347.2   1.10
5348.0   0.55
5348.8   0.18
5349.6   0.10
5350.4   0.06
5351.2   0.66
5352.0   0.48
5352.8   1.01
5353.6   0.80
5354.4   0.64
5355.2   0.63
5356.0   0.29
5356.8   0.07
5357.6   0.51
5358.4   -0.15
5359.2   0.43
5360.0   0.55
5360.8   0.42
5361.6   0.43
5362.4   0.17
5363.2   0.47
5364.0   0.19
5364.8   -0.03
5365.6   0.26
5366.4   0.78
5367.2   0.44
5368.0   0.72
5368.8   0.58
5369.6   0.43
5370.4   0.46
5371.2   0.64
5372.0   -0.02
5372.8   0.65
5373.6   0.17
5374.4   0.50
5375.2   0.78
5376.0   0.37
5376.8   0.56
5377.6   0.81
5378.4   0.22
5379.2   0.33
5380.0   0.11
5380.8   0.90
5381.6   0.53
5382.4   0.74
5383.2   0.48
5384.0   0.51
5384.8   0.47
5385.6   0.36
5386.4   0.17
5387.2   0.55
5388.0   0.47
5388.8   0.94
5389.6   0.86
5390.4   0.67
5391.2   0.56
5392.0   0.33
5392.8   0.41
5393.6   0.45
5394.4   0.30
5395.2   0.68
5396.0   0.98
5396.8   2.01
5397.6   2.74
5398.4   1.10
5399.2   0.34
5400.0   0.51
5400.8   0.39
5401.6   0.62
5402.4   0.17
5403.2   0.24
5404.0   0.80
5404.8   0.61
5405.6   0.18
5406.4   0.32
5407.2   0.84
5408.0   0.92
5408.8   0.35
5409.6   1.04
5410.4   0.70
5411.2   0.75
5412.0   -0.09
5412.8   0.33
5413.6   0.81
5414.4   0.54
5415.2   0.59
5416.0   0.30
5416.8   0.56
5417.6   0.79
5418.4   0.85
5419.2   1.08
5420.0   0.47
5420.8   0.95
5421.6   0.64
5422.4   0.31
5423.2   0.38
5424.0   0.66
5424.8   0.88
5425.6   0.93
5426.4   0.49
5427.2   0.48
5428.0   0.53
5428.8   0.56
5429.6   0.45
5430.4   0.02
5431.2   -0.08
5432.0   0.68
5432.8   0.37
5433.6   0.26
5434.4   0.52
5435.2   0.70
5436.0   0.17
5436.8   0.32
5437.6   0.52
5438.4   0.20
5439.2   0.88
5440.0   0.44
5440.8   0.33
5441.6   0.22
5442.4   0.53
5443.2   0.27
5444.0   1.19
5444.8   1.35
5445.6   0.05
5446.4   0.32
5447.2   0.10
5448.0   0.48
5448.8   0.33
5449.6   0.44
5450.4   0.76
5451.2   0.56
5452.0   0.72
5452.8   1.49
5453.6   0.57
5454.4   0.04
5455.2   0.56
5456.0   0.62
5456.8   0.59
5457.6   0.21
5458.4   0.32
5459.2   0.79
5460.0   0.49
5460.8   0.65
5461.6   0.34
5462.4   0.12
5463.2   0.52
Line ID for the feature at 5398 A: [O III]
